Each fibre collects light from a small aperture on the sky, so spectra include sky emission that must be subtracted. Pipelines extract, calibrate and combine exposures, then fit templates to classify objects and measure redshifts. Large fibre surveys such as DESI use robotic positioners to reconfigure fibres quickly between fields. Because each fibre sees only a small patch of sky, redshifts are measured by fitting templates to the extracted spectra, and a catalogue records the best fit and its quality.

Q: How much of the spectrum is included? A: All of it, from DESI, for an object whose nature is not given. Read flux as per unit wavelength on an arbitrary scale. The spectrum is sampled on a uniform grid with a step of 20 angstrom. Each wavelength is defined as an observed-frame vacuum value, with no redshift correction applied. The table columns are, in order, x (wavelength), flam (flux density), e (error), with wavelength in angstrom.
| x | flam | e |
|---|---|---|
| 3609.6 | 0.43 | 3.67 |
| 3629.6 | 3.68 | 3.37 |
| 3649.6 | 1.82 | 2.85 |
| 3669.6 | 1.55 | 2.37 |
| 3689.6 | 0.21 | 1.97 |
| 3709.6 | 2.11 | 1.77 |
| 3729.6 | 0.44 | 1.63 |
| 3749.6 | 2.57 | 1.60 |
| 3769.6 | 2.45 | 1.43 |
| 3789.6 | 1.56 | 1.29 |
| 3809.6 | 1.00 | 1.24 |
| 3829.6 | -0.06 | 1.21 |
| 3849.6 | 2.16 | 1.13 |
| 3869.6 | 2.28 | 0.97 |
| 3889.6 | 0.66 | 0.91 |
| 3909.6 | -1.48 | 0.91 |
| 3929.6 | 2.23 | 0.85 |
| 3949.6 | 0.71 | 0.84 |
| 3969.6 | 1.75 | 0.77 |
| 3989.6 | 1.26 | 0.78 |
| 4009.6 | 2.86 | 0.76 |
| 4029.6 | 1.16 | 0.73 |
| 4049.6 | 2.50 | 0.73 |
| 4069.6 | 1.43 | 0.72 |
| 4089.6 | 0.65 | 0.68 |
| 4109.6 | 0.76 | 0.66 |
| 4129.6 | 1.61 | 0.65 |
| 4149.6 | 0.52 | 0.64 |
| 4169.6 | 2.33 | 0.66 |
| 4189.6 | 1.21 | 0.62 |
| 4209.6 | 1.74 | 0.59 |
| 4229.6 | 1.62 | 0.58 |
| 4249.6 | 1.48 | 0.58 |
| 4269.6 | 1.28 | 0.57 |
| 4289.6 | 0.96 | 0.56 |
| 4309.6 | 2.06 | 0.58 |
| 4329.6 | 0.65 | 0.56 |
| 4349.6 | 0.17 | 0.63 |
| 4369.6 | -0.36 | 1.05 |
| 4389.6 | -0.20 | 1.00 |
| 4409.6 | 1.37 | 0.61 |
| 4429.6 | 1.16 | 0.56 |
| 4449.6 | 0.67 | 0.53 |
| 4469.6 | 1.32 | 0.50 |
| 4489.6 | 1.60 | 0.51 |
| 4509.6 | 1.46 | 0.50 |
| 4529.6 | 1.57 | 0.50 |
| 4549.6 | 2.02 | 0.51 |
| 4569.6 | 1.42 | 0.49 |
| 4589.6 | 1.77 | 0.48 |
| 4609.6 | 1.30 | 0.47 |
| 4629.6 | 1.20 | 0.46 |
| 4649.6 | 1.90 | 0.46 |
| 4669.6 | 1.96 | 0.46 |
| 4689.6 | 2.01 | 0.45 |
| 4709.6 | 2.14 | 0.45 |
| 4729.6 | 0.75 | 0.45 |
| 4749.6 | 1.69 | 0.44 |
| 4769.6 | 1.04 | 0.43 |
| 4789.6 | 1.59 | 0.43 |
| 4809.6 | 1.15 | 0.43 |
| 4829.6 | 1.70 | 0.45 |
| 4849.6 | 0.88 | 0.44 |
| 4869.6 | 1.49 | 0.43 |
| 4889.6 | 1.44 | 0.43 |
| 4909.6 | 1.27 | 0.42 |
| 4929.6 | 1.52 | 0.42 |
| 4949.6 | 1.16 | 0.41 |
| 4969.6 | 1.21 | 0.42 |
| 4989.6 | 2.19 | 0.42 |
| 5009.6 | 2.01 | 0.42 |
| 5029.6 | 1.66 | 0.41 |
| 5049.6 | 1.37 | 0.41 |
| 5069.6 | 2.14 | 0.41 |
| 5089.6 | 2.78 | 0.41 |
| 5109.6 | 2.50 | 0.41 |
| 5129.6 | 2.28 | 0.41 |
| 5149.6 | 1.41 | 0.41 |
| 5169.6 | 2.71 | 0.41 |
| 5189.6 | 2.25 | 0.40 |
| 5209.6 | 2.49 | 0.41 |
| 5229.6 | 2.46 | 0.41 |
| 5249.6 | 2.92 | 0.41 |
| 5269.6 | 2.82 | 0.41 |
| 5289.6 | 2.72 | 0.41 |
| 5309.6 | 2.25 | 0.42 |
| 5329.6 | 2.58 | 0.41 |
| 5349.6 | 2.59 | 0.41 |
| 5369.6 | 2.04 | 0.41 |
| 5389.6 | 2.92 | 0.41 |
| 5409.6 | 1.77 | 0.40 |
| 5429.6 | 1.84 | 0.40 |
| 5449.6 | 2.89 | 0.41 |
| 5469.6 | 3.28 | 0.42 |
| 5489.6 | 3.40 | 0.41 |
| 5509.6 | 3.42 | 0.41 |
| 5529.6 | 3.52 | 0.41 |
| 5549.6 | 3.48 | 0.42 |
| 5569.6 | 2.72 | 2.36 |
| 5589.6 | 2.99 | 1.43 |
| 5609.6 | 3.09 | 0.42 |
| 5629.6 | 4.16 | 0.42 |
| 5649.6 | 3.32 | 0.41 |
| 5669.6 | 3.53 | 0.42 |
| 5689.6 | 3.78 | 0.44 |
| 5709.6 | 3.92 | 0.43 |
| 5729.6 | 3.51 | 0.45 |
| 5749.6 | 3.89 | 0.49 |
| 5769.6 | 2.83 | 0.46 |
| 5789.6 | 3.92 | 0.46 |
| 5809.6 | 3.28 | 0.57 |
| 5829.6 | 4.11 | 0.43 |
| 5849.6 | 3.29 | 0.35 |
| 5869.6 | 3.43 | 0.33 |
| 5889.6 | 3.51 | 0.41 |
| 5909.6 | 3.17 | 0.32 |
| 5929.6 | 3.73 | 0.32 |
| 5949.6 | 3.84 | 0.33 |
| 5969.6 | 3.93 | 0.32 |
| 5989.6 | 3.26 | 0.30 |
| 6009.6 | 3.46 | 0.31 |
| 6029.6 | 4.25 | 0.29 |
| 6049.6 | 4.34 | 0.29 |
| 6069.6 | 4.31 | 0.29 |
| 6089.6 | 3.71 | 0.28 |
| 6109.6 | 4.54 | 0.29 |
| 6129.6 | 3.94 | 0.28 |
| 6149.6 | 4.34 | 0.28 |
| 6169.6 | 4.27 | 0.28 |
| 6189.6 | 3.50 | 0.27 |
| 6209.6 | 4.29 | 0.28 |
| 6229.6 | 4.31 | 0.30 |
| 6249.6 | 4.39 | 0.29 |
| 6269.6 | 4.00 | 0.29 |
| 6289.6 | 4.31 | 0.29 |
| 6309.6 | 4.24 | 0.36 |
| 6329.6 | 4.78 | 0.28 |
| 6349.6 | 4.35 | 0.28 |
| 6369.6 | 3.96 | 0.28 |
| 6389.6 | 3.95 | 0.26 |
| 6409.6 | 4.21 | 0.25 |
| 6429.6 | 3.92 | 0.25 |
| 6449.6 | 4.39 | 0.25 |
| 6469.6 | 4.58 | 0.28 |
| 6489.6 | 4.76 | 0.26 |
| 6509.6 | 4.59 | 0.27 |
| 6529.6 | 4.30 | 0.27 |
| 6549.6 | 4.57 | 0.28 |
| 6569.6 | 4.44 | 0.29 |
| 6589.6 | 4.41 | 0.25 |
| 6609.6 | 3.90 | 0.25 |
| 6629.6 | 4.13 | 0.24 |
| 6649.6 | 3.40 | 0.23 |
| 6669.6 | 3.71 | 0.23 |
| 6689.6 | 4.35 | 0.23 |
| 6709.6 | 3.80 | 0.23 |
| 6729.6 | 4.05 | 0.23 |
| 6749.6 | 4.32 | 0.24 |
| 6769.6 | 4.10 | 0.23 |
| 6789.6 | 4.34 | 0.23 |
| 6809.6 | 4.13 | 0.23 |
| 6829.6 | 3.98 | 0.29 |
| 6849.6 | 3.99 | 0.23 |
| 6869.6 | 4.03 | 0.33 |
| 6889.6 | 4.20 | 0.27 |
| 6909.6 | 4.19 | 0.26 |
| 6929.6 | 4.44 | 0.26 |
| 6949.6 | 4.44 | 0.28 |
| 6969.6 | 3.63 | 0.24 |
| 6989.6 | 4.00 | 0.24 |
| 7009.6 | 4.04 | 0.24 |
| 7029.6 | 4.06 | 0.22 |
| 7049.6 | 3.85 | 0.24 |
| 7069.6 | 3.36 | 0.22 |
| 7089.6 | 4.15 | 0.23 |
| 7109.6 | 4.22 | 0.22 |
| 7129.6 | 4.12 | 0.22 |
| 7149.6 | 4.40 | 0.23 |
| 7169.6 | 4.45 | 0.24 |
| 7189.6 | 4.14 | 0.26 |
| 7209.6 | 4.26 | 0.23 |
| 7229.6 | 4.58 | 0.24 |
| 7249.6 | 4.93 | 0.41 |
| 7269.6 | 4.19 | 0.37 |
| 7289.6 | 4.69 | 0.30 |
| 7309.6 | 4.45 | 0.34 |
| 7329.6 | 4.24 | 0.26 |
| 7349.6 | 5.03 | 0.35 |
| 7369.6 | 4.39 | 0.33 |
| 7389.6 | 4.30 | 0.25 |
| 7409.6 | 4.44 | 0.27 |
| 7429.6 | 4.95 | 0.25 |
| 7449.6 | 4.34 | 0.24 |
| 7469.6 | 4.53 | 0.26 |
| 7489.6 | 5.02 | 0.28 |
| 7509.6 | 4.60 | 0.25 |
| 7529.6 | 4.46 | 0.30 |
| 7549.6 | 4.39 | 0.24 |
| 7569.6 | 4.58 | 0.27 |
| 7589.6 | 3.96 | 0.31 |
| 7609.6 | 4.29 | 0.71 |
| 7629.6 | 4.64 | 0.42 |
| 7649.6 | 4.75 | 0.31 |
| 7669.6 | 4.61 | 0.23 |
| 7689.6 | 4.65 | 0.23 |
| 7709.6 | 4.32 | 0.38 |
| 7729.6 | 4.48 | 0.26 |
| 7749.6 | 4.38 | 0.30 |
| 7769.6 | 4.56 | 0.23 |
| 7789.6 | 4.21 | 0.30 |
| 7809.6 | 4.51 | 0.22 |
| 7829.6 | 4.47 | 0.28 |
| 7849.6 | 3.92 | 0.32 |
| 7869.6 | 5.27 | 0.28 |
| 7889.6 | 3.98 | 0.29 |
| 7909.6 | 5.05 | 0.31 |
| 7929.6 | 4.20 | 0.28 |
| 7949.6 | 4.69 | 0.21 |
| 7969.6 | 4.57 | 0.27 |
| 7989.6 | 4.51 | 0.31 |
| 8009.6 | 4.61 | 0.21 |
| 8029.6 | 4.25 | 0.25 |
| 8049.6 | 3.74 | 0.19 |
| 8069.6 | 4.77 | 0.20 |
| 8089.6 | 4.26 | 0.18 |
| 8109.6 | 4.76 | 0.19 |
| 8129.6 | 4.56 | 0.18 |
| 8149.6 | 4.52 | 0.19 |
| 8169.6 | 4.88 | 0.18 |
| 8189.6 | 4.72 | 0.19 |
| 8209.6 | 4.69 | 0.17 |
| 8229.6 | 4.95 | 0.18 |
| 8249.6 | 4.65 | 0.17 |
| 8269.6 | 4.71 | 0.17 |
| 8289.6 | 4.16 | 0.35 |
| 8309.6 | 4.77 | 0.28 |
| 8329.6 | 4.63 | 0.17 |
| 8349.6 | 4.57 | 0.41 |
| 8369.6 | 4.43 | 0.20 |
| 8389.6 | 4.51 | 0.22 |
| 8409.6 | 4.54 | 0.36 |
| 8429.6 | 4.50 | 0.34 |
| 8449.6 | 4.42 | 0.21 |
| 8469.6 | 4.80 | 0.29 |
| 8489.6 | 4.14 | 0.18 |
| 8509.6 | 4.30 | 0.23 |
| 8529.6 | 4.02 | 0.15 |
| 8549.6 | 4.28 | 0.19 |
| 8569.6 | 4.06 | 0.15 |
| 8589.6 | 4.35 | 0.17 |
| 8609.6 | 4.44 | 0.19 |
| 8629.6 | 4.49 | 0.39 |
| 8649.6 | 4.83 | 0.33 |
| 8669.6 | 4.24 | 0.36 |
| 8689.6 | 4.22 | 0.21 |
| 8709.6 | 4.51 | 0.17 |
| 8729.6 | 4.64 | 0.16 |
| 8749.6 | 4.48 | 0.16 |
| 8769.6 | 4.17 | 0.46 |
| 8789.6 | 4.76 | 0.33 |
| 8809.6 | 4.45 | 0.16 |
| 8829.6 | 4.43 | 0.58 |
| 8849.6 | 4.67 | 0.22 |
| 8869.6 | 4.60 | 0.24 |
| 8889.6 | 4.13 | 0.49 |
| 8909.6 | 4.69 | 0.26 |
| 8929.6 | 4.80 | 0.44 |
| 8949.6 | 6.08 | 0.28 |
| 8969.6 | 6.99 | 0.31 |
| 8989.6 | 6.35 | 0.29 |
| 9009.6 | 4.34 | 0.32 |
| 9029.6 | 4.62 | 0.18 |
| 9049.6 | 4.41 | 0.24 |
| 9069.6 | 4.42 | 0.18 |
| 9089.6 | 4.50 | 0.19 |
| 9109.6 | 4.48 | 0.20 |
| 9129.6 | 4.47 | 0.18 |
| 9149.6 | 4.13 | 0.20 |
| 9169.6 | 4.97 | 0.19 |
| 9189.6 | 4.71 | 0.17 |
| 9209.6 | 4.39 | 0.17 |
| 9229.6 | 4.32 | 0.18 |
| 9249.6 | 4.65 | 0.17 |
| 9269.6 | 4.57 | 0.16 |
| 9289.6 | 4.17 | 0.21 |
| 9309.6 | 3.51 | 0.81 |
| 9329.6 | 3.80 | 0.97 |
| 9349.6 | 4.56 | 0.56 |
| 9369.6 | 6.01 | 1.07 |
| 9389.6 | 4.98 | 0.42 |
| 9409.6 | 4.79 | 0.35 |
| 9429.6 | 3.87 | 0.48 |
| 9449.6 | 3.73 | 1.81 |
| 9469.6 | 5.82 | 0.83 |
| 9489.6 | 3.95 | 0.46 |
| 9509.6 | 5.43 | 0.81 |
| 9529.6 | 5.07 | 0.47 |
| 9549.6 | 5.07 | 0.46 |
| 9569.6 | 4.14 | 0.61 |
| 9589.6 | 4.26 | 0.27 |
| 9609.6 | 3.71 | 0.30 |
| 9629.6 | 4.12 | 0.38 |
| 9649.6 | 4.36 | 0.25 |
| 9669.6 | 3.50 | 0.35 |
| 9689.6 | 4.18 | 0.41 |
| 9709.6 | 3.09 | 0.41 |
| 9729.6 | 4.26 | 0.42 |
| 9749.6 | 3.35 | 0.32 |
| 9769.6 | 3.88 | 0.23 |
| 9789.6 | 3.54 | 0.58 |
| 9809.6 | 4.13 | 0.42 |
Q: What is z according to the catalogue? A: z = 0.37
